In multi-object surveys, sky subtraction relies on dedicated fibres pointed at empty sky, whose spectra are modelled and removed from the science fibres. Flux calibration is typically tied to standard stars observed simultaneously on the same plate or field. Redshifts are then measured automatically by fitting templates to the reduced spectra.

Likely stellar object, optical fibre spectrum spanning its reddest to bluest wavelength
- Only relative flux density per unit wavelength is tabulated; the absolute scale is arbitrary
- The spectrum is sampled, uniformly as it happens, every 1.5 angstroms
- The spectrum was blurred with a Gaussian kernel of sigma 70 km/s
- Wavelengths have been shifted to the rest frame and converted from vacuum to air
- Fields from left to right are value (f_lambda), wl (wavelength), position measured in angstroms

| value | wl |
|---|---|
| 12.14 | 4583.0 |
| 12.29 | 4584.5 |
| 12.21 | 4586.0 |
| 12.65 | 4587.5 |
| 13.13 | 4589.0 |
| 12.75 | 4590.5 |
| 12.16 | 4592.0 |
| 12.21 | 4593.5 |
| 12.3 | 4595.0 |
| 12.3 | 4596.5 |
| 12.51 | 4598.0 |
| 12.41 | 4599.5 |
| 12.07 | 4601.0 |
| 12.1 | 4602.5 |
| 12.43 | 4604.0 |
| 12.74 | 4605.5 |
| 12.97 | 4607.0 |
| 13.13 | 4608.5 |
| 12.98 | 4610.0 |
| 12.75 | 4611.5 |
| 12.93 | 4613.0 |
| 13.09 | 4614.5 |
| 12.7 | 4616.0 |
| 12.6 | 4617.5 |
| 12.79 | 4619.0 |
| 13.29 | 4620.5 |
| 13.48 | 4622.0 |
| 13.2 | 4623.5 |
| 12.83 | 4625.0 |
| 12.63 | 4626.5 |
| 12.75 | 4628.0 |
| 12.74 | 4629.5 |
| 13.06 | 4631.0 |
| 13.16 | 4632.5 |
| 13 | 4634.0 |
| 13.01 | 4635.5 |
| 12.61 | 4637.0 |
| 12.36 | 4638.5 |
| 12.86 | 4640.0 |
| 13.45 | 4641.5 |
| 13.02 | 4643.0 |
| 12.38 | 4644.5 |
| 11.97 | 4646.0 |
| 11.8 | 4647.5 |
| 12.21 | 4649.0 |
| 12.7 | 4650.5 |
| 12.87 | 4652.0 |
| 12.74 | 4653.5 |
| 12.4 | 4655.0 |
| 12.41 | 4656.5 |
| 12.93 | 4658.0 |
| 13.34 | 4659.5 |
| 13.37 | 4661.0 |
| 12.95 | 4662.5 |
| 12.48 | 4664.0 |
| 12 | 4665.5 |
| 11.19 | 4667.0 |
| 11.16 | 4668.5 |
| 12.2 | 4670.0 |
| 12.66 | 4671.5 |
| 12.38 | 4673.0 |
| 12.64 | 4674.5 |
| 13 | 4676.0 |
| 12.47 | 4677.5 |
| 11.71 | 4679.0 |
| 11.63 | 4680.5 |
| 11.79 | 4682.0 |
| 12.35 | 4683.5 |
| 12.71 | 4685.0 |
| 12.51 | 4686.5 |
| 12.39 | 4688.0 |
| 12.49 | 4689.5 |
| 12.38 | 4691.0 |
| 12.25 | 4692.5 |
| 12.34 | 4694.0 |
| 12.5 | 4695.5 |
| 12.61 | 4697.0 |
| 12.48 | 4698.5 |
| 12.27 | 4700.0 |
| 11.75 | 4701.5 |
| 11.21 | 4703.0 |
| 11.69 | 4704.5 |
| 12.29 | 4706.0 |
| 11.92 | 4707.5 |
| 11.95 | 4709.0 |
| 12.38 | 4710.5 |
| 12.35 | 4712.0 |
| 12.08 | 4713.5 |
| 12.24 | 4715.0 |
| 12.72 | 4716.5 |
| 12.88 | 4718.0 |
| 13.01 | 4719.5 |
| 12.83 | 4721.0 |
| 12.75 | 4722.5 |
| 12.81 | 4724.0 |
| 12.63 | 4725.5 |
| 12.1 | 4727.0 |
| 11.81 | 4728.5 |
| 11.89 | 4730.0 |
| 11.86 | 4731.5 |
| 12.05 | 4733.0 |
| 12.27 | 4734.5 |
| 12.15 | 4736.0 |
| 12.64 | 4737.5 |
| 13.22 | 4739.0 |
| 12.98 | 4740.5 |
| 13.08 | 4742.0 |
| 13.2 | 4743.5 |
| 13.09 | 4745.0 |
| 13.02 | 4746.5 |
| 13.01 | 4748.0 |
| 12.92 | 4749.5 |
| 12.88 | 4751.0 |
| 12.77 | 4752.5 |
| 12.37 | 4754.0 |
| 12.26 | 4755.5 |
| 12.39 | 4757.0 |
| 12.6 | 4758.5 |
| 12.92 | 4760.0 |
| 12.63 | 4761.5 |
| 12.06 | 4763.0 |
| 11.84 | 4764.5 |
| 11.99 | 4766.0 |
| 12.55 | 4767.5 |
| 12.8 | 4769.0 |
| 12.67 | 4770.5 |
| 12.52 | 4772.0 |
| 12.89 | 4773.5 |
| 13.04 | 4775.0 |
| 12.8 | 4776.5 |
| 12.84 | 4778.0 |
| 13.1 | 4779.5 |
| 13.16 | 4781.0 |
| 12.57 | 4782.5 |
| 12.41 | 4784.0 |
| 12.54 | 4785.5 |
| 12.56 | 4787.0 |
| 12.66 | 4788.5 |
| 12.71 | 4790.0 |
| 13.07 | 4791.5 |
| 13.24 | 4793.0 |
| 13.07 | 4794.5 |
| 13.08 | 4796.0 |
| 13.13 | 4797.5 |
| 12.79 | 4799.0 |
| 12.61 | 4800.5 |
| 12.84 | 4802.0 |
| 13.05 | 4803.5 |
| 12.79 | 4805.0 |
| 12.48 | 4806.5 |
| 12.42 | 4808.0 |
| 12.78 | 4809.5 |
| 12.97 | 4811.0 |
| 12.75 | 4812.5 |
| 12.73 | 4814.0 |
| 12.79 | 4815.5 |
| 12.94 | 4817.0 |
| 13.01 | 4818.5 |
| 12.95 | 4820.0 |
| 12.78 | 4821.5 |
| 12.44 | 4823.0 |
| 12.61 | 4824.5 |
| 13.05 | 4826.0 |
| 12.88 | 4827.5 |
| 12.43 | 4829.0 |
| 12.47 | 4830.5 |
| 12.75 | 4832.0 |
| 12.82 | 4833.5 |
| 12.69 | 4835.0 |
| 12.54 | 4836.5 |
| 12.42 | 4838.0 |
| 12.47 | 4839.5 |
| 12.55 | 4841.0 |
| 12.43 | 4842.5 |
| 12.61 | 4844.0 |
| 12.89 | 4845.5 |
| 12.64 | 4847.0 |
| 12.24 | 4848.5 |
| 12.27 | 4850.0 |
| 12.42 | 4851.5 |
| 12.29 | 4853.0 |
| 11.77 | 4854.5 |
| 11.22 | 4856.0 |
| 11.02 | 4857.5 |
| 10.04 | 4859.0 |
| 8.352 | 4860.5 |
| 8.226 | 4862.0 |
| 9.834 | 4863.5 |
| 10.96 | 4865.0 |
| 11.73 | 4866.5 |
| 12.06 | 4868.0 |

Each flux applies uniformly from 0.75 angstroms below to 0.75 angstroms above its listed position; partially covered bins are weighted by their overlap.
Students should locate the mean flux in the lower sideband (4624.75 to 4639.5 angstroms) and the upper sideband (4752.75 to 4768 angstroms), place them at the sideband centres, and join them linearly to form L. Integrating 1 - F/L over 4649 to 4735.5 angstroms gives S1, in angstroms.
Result 1.80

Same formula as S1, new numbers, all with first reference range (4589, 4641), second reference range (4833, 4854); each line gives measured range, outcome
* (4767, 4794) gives -0.5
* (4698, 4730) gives 0.9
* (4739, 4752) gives -0.4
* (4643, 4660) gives 0.2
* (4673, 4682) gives 0.3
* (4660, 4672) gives 0.4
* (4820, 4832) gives -0.2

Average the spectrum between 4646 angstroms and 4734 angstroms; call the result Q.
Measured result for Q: 12.3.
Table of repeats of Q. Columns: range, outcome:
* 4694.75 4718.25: 12.2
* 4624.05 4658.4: 12.7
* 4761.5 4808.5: 12.7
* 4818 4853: 12.6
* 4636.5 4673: 12.5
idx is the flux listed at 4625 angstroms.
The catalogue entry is 12.83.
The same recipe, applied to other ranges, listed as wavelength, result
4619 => 12.79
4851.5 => 12.42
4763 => 12.06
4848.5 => 12.24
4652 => 12.87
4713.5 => 12.08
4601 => 12.07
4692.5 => 12.25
